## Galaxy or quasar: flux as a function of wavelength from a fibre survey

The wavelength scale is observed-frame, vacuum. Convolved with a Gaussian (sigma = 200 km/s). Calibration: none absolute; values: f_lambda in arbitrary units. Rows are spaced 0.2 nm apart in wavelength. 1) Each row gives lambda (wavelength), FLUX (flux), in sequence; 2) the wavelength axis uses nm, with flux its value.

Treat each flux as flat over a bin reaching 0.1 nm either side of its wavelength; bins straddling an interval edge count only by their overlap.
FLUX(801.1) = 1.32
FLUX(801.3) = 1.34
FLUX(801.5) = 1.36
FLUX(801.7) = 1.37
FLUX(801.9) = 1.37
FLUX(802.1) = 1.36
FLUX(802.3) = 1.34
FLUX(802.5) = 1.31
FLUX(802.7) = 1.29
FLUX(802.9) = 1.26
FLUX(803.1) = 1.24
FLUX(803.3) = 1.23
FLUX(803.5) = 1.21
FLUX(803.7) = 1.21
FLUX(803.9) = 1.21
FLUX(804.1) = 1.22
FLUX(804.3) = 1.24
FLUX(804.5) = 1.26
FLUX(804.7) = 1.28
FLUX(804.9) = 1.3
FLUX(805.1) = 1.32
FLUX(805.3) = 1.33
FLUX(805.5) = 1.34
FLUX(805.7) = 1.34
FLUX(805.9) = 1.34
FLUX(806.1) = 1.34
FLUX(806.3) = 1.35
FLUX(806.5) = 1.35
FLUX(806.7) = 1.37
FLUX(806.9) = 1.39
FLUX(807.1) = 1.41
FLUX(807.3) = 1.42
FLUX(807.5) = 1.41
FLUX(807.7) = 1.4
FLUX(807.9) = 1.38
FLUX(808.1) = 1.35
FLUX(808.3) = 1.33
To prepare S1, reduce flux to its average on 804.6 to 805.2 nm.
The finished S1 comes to 1.3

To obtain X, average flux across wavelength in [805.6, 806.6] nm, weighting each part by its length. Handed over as 1.34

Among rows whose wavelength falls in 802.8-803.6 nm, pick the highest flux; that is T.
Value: 1.26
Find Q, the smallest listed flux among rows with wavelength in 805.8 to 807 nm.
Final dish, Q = 1.34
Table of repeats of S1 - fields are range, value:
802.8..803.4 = 1.24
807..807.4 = 1.42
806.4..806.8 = 1.36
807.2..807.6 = 1.41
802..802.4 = 1.35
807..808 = 1.4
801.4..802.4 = 1.36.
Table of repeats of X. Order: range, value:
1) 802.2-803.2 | 1.29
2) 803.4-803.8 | 1.21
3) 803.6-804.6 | 1.23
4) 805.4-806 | 1.34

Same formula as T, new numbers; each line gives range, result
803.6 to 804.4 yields 1.24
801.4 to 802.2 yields 1.37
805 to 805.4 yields 1.33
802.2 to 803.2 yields 1.34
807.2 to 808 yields 1.42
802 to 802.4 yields 1.36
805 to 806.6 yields 1.35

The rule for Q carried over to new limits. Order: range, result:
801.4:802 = 1.36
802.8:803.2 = 1.24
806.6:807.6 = 1.37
